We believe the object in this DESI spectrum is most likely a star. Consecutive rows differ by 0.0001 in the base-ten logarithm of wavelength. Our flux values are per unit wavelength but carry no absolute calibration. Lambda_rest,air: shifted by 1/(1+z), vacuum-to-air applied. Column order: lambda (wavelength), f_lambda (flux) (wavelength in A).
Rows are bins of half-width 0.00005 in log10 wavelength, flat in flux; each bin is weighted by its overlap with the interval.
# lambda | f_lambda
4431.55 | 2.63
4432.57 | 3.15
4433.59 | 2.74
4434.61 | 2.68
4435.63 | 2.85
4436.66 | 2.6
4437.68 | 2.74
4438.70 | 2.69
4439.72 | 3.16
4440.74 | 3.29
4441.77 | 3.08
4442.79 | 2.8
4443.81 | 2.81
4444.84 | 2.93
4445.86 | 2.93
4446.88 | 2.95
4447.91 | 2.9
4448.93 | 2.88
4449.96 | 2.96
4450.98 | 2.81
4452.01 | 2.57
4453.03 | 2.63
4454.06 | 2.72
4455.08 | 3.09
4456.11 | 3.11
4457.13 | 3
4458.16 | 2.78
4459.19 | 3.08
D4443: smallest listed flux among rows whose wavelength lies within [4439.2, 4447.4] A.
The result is 2.8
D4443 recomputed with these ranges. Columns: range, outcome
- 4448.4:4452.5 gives 2.57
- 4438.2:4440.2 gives 2.69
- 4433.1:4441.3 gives 2.6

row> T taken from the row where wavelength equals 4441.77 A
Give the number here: 3.08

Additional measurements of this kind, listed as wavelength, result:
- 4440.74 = 3.29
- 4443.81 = 2.81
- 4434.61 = 2.68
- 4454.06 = 2.72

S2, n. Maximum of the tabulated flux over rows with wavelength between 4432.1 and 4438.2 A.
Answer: 3.15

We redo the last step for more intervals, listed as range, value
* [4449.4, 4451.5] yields 2.96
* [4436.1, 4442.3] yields 3.29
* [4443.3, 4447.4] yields 2.95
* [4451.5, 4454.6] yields 2.72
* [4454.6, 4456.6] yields 3.11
